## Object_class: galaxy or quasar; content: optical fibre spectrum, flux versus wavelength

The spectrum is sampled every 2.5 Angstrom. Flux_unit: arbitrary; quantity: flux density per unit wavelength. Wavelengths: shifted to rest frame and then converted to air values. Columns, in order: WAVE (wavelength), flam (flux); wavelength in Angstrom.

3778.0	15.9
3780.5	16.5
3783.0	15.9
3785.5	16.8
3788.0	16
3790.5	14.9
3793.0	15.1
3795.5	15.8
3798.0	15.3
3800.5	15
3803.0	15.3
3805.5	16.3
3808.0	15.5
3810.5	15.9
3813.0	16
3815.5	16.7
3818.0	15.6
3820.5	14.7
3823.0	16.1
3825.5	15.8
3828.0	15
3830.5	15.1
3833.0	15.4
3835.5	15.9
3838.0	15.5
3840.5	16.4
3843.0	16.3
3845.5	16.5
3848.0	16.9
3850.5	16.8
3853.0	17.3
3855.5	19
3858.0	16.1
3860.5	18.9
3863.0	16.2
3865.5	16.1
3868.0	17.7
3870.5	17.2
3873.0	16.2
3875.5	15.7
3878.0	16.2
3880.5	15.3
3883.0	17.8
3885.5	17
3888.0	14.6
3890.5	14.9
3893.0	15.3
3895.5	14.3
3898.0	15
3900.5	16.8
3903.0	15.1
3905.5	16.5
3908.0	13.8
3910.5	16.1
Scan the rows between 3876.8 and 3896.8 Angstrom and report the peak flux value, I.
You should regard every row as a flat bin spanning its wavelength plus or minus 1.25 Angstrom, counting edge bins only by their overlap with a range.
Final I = 17.8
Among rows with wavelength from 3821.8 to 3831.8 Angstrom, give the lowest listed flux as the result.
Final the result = 15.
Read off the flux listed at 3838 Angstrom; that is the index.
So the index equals 15.5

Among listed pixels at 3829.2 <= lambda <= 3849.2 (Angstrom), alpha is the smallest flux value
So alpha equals 15.1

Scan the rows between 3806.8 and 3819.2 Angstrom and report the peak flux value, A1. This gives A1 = 16.7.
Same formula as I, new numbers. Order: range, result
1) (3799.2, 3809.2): 16.3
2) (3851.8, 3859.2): 19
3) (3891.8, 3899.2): 15.3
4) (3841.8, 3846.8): 16.5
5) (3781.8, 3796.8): 16.8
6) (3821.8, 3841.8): 16.4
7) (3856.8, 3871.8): 18.9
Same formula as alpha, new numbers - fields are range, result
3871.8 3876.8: 15.7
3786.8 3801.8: 14.9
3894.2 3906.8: 14.3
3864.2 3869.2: 16.1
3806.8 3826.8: 14.7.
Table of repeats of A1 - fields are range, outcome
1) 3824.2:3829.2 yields 15.8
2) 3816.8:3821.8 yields 15.6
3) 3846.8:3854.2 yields 17.3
